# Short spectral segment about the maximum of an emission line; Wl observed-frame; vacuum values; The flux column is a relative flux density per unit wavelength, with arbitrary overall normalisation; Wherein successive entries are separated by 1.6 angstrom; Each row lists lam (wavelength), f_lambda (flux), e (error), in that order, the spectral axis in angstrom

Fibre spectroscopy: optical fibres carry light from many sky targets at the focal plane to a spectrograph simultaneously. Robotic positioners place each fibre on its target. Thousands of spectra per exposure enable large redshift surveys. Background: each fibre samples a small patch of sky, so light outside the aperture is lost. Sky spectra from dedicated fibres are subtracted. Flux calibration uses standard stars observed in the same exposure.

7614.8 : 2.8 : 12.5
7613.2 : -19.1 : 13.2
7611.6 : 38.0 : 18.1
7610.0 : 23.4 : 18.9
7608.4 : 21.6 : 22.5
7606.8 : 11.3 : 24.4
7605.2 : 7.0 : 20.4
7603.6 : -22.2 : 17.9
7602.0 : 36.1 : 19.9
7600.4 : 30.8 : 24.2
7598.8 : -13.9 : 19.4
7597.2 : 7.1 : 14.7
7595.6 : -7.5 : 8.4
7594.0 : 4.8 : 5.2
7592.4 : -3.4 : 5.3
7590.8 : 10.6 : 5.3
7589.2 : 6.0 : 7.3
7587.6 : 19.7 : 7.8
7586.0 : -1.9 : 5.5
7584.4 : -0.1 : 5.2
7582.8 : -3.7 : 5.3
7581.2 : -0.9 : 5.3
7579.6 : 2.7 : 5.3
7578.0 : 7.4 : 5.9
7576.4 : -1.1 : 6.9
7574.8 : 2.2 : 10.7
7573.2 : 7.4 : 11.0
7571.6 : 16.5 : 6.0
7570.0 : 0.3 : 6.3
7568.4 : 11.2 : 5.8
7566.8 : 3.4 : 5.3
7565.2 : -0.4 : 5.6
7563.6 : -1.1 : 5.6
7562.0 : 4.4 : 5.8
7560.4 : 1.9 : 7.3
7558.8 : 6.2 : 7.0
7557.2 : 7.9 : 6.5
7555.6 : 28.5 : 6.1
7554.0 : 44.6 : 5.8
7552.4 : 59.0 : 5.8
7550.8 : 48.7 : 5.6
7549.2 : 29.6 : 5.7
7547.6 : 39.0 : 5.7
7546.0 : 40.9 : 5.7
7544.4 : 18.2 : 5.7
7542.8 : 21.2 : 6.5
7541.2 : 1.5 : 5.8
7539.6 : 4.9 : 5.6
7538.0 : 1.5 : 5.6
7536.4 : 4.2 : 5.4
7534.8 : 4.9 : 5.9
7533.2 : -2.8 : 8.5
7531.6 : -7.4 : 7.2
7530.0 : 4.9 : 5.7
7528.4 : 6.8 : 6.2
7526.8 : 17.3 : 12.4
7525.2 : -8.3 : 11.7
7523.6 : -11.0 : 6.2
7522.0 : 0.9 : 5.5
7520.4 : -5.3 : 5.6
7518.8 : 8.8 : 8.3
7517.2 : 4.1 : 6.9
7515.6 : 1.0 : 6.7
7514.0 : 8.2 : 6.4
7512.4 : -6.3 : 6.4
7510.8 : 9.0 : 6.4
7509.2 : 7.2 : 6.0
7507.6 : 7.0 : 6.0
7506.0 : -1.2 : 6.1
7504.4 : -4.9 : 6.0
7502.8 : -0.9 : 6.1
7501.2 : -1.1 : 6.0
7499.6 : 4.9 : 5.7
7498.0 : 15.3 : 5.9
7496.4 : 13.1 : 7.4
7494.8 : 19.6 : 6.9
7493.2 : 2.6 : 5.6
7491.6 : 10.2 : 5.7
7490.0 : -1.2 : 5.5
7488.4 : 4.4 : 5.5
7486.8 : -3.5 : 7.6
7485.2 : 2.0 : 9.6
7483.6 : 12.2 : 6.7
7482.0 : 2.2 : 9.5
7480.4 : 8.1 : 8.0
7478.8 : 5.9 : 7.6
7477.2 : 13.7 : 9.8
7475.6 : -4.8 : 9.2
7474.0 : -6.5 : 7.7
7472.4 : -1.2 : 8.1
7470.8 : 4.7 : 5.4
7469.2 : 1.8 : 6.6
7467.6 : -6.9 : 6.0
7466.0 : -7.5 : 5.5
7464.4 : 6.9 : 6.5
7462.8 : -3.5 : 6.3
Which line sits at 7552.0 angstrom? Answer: [O II]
